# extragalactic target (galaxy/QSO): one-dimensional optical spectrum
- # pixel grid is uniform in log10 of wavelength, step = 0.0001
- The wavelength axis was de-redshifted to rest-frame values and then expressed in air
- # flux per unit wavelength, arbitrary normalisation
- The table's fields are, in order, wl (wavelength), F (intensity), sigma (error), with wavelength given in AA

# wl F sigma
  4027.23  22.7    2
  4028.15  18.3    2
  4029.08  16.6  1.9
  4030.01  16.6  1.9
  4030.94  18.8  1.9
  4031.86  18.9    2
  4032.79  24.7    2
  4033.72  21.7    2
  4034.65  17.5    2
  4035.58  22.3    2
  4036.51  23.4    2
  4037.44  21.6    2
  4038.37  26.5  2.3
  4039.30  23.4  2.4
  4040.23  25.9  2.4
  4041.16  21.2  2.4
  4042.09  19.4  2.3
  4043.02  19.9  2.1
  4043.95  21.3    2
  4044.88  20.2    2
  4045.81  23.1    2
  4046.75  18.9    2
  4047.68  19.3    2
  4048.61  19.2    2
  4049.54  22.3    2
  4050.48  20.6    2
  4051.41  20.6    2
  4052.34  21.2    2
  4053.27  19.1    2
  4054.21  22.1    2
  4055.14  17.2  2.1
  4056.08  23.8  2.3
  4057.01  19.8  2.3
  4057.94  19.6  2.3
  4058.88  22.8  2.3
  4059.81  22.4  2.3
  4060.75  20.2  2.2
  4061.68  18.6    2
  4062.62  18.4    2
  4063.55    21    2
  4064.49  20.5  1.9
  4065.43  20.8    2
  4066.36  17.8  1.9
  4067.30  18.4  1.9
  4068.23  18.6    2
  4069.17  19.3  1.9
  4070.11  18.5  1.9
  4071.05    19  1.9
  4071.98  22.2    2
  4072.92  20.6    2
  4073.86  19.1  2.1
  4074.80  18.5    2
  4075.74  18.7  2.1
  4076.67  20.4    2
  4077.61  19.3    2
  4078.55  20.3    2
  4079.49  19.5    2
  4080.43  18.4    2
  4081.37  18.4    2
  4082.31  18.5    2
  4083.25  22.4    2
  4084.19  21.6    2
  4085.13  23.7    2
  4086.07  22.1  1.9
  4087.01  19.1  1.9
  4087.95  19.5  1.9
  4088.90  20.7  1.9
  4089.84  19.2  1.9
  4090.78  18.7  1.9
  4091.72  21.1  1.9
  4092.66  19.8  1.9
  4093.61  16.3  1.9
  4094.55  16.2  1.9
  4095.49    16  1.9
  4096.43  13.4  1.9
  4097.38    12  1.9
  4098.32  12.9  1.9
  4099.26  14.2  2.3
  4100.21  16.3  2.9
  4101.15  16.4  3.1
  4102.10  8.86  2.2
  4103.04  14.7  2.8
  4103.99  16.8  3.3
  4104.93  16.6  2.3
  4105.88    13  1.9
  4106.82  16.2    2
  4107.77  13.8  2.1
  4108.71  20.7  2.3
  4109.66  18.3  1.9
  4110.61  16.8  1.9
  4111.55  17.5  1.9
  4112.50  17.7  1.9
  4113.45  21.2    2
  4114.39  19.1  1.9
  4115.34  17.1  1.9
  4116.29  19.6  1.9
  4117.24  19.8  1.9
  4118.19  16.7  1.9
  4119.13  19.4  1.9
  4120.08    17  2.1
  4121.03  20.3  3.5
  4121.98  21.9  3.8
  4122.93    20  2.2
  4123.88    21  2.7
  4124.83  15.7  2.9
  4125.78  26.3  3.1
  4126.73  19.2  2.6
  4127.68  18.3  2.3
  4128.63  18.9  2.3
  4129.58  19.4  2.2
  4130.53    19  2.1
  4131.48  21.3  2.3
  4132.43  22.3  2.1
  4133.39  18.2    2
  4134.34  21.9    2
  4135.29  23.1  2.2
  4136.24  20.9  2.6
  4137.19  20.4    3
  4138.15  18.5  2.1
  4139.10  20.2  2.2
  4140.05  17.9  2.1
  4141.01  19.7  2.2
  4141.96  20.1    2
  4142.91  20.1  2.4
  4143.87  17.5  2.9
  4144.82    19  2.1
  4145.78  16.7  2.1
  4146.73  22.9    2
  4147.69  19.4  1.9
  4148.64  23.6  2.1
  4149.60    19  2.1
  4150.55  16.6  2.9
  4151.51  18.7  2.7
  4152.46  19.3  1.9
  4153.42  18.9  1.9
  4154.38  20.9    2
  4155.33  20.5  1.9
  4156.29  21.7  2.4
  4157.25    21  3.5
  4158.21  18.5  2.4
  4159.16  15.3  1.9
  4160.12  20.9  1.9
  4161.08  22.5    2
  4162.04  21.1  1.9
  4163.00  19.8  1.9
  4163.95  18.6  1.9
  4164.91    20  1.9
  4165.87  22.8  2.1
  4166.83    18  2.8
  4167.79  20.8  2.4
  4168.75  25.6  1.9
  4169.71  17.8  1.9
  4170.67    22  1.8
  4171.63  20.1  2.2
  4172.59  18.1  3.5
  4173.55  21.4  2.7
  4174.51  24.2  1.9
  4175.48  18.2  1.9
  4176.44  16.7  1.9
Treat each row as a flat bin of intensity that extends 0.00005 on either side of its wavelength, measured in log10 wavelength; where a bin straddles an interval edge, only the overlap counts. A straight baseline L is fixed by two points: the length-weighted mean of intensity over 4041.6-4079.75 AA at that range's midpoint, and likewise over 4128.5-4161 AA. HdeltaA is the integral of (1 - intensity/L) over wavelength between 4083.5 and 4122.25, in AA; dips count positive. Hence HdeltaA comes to 4.51 AA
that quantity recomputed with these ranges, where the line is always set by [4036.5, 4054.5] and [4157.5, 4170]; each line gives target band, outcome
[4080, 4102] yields 3.13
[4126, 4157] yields 0.82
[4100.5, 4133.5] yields 3.84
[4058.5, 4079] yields 1.34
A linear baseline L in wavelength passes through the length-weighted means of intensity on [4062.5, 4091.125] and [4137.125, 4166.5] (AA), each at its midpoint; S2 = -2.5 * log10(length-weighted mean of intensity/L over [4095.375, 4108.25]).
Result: 0.35 mag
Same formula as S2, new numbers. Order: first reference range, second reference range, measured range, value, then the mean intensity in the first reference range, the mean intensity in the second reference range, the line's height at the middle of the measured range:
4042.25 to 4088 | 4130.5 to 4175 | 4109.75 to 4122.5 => 0.08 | 20.1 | 20.2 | 20.1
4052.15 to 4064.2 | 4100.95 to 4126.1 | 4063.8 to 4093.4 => -0.02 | 20.5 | 17.8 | 19.5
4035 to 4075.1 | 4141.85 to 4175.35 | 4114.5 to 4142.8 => 0.02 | 20.7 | 20.1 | 20.2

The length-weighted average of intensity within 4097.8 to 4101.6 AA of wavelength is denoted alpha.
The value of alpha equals 14.9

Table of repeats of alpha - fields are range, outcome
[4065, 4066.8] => 19.4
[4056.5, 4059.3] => 20.8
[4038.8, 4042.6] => 22.5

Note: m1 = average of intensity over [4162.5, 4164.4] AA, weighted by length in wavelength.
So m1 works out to 19.3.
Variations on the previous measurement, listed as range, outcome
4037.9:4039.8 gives 25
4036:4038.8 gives 23.8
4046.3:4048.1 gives 19.1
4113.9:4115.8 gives 18.2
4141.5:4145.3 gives 19.2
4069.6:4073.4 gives 20.1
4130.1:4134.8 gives 20.5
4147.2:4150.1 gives 20.6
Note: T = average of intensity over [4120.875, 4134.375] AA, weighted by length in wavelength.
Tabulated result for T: 20.2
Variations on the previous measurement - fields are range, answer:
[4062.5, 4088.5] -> 19.8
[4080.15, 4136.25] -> 18.4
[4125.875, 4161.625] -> 19.9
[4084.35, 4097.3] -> 18.8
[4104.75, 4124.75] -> 18.2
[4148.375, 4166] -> 19.9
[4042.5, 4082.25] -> 20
